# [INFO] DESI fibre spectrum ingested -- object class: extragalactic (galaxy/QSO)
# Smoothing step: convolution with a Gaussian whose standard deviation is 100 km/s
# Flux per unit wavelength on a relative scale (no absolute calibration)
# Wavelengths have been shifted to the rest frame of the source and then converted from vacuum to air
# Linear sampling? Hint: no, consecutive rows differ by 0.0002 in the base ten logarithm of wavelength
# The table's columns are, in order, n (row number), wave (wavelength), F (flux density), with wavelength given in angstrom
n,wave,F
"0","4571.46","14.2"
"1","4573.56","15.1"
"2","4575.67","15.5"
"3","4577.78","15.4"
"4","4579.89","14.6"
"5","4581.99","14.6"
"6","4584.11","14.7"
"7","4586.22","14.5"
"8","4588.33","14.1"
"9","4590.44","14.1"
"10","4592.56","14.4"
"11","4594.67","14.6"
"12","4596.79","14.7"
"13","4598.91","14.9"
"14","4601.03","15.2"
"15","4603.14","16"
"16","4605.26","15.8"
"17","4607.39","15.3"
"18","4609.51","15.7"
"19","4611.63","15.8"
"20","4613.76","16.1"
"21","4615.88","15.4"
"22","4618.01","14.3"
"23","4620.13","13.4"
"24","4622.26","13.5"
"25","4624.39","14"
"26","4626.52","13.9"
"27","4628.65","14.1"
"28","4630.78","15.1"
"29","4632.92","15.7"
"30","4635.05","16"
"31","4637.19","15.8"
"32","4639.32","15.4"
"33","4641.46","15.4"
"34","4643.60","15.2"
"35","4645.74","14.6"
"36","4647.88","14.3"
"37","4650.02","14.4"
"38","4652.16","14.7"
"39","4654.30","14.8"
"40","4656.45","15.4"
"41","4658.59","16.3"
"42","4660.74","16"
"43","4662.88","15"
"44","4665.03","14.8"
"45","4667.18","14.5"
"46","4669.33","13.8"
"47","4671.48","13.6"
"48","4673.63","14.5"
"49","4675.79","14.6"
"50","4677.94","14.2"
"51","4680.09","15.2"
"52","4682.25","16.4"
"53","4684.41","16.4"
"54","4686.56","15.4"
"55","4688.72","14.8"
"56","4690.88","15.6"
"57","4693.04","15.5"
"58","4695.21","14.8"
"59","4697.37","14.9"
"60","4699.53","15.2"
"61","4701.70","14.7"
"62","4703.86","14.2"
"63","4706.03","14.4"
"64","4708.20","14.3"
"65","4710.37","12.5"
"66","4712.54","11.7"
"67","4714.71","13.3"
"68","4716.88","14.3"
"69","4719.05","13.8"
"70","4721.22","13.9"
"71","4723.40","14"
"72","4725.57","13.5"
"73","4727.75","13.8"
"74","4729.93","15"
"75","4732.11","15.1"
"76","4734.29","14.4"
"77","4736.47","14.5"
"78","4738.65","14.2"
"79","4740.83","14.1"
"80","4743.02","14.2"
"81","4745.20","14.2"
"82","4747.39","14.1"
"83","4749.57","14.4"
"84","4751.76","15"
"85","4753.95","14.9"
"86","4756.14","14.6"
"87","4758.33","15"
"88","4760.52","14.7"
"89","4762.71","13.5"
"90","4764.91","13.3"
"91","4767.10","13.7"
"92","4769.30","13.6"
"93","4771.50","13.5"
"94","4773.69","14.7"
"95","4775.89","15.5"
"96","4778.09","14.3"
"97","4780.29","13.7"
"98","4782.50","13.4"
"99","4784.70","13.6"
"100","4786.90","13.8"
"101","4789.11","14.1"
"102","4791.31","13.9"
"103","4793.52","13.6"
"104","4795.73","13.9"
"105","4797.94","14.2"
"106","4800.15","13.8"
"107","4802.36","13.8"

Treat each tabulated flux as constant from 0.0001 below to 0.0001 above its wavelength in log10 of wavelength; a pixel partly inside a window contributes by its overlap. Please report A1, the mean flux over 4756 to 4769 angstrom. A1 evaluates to 14.1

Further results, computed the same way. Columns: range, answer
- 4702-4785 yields 14.1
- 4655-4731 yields 14.6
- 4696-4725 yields 13.9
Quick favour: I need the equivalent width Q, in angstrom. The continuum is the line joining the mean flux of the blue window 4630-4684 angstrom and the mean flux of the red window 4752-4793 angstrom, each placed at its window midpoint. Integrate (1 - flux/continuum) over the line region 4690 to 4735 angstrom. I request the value 1.1 angstrom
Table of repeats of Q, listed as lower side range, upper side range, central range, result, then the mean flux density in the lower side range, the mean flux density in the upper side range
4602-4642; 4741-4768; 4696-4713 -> 0.60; 15.1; 14.3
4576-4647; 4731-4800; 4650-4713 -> -0.88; 14.9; 14.2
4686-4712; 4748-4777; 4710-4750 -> 1.40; 14.6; 14.3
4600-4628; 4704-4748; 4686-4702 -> -0.98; 14.9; 14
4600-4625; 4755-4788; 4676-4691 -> -0.77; 15.1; 14.1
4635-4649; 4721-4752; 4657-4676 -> 0.17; 15.2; 14.3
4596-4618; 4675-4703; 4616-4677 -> 2.25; 15.4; 15.2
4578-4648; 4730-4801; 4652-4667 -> -0.61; 14.9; 14.2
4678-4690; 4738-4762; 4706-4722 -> 1.69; 15.5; 14.5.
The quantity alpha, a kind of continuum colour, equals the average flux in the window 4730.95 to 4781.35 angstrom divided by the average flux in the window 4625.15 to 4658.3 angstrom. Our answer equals 1.0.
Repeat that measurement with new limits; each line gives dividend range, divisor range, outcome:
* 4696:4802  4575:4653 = 0.95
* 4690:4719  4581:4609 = 0.96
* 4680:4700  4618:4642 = 1.05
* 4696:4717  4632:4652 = 0.92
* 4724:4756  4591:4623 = 0.96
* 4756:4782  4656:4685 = 0.94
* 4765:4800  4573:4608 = 0.94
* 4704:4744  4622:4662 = 0.93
